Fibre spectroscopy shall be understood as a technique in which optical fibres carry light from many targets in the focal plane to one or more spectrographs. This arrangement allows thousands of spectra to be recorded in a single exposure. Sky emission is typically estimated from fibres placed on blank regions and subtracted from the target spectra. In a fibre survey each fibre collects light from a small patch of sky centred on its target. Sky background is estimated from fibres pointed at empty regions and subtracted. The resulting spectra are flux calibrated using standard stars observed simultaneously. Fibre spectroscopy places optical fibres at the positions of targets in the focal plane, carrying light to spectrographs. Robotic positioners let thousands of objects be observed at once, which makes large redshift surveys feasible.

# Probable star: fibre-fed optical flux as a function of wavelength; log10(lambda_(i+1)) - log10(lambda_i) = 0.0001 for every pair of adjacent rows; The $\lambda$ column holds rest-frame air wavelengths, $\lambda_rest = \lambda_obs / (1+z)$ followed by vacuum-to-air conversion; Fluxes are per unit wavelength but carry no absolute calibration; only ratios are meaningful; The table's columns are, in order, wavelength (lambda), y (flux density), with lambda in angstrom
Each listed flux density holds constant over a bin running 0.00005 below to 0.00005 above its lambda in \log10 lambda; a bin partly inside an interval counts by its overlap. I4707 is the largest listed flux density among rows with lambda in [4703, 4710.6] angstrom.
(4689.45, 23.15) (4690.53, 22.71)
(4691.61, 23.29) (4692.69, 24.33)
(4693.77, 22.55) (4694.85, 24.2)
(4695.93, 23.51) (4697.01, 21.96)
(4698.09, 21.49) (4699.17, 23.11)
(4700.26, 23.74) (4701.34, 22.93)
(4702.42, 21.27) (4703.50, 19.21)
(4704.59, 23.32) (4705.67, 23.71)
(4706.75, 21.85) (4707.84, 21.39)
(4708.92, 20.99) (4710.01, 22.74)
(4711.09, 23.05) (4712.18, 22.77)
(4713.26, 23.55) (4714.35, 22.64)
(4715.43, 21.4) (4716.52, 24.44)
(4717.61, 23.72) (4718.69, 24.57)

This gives 23.71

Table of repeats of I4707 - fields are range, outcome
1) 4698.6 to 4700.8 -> 23.74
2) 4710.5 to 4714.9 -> 23.55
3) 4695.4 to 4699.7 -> 23.51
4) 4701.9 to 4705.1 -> 23.32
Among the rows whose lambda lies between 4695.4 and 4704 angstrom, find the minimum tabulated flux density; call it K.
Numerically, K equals 19.21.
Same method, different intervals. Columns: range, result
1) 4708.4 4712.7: 20.99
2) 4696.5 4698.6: 21.49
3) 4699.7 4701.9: 22.93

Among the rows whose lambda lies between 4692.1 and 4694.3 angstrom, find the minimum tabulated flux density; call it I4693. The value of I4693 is 22.55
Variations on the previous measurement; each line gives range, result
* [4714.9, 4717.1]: 21.4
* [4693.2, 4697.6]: 21.96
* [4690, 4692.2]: 22.71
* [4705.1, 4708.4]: 21.39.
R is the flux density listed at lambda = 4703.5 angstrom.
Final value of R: 19.21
